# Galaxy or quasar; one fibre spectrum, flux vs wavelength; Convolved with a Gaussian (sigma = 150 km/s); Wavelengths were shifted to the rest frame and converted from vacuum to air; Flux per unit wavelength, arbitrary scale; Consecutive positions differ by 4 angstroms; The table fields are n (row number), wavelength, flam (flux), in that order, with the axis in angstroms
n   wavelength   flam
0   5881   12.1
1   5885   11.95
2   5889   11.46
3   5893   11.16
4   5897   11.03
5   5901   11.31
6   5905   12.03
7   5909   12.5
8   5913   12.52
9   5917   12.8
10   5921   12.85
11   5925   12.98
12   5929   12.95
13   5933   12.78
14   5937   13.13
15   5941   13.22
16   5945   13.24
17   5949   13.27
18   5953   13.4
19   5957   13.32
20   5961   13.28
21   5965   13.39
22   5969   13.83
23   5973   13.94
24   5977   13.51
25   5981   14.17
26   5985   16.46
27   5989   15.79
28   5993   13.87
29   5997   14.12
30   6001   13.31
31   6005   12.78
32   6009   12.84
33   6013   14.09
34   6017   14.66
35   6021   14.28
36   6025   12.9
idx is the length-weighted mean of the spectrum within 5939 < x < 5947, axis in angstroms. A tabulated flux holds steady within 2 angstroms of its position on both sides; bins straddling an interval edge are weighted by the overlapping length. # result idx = 13.2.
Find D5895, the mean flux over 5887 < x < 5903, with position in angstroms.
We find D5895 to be 11.2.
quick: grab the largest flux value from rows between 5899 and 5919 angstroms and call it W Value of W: 12.8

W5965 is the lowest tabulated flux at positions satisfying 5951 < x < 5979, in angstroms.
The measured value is 13.28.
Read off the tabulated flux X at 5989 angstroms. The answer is 15.79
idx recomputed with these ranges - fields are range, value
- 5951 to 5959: 13.4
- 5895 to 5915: 11.9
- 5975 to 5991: 15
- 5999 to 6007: 13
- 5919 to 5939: 12.9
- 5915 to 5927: 12.9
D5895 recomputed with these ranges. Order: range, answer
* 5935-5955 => 13.3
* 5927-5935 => 12.9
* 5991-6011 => 13.4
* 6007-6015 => 13.5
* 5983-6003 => 14.7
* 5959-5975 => 13.6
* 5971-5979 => 13.7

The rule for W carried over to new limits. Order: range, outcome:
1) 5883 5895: 11.95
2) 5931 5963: 13.4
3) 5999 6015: 14.09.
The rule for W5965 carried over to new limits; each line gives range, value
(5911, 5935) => 12.52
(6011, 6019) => 14.09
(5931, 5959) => 12.78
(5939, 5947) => 13.22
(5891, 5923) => 11.03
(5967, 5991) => 13.51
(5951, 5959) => 13.32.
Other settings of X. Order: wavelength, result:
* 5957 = 13.32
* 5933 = 12.78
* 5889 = 11.46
